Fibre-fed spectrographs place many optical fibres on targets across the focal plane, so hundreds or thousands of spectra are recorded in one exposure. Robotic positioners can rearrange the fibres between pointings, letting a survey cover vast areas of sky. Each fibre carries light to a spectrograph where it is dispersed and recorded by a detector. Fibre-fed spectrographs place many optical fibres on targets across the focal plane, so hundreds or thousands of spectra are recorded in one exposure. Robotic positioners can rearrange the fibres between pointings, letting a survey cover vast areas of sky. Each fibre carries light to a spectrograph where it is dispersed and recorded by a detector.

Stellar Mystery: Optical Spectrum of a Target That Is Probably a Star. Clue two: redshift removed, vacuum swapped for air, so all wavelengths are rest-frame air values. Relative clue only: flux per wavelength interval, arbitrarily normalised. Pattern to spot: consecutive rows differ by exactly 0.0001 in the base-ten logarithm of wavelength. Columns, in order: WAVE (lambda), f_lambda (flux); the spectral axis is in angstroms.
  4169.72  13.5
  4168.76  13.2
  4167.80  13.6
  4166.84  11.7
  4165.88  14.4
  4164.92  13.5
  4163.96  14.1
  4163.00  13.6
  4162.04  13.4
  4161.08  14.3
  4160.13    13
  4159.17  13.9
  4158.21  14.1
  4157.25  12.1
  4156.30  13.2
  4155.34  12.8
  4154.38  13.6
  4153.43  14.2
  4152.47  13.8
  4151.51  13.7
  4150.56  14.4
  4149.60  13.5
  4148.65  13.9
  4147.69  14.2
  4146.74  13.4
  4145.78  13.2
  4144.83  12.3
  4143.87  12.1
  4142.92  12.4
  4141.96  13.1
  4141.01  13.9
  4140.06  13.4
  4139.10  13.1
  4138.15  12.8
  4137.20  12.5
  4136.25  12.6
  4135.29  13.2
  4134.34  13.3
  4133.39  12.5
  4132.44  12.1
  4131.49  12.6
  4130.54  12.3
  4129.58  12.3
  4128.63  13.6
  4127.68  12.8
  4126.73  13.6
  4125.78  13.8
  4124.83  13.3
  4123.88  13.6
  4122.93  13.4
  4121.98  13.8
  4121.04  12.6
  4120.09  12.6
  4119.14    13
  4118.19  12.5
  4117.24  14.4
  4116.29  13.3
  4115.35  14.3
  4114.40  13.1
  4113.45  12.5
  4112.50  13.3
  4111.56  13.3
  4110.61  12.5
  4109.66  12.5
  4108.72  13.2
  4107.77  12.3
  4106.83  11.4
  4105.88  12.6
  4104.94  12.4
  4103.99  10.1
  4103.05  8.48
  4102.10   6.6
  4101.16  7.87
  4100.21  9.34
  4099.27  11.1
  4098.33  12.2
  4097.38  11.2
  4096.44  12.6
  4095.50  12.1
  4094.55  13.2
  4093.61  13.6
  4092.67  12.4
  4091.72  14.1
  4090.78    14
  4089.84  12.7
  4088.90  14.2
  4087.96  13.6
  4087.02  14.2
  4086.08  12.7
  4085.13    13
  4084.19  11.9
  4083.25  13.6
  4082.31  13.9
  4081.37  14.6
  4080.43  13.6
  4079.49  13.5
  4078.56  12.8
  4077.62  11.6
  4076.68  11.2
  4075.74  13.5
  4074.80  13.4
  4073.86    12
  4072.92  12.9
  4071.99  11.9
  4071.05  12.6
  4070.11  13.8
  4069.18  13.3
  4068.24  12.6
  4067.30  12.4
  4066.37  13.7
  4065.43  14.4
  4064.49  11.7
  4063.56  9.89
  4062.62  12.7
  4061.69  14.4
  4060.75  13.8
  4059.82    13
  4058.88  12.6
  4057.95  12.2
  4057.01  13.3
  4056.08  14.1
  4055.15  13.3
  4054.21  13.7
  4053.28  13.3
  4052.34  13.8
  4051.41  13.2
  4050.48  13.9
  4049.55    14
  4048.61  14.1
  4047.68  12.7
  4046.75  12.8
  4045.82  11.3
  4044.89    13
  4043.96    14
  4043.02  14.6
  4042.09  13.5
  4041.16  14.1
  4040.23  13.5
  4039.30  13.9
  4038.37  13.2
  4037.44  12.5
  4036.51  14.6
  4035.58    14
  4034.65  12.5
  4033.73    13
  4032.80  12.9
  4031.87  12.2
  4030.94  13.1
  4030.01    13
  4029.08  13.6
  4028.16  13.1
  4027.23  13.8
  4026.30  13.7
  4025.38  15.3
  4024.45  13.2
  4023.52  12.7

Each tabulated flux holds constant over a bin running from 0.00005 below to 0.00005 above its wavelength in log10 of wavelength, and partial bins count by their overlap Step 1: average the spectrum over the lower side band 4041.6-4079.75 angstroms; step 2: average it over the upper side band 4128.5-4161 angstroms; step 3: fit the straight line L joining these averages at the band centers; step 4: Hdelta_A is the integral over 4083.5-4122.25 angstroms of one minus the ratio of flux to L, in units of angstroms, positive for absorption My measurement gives 2.2 angstroms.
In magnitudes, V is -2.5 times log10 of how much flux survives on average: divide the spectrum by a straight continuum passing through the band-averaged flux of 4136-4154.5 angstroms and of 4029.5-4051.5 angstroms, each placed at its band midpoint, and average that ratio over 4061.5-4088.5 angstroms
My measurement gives 0.03 mag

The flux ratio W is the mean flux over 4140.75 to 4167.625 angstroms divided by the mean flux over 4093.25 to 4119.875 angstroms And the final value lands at 1.12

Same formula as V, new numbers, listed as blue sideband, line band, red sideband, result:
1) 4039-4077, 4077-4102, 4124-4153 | 0.05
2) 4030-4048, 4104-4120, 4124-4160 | 0.03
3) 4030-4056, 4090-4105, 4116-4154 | 0.17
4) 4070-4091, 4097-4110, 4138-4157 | 0.22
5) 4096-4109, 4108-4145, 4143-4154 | -0.07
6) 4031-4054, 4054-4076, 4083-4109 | -0.01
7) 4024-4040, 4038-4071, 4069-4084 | 0.00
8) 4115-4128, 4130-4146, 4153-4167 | 0.05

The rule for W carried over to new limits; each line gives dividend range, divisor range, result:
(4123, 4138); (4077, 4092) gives 0.97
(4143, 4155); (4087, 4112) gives 1.13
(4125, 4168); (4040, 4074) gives 1.01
